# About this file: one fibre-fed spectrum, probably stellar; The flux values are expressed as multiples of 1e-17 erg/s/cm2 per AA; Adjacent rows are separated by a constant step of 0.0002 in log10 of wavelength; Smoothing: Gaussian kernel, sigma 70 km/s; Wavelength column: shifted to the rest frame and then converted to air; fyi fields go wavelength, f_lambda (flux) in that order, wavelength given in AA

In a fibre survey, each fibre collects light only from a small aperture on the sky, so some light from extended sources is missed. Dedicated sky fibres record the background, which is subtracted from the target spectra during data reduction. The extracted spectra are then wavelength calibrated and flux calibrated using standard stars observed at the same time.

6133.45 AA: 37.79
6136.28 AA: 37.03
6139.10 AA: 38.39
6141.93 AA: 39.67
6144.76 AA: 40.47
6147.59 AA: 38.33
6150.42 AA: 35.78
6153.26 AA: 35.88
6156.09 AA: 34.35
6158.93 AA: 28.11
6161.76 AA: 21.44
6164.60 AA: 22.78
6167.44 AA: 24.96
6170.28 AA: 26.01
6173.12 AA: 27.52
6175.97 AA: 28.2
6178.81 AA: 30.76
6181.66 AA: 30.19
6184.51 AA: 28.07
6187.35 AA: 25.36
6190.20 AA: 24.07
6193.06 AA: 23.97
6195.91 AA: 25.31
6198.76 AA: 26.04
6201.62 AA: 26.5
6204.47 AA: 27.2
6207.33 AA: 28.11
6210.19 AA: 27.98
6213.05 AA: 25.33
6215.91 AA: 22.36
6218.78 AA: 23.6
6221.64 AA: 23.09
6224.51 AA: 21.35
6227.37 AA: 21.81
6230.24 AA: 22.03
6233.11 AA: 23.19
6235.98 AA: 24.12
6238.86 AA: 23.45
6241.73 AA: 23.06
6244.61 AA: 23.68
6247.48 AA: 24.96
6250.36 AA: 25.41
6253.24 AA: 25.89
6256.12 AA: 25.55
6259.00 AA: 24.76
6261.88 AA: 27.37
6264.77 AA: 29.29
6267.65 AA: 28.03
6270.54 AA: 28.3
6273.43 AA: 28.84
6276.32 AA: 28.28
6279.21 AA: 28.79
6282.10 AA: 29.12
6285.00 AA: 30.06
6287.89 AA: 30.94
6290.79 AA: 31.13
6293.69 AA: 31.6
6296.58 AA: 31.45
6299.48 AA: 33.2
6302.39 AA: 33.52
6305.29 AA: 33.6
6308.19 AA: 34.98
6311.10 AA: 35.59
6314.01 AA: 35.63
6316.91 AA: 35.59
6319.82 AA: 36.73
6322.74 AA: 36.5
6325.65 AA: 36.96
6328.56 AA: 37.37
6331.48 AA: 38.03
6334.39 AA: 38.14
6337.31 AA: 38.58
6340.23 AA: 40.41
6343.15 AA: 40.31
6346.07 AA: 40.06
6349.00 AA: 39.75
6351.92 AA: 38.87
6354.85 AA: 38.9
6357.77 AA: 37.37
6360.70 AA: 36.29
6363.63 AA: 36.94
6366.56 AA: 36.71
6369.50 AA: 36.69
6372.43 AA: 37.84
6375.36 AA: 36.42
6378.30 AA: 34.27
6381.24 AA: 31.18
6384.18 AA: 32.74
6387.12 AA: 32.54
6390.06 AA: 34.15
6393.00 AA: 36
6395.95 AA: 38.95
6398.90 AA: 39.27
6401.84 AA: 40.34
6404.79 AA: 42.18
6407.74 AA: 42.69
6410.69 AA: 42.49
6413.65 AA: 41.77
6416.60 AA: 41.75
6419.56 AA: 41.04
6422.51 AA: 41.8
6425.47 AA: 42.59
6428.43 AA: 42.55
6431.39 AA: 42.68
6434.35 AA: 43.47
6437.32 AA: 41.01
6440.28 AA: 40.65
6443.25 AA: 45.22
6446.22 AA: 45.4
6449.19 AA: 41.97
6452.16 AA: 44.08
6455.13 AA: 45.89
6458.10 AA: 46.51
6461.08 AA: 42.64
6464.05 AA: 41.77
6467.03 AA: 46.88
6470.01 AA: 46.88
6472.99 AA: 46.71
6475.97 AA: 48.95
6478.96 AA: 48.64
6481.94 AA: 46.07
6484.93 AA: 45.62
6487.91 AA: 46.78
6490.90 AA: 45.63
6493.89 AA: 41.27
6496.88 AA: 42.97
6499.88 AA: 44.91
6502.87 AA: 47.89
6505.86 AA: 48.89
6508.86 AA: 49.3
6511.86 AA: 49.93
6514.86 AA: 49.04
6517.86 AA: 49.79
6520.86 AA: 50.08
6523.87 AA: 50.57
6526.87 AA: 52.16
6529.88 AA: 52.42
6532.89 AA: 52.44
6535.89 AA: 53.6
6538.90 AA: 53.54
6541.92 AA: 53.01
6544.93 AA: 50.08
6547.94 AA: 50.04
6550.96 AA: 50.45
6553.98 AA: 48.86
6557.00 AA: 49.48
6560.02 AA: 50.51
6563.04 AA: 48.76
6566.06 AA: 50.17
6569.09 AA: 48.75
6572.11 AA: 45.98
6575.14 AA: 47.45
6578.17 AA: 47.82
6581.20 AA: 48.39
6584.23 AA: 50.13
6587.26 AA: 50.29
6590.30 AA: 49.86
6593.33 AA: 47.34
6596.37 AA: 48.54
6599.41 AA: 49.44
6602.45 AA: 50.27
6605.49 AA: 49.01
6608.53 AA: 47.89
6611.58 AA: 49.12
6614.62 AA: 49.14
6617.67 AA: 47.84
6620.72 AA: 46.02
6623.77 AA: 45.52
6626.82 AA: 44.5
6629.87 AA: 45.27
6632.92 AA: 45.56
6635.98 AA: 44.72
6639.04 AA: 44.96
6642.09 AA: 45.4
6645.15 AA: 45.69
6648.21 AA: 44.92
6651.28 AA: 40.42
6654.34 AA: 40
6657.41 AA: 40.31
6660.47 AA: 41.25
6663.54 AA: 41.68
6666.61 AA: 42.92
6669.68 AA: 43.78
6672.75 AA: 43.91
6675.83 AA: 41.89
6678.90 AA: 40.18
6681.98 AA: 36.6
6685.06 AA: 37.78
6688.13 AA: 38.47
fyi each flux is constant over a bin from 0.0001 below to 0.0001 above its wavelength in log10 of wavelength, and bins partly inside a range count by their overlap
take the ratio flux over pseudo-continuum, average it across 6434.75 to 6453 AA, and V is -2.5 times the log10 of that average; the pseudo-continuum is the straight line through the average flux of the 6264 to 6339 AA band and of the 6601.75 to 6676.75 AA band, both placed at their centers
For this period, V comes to -0.13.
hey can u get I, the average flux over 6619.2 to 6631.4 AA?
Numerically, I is 45.4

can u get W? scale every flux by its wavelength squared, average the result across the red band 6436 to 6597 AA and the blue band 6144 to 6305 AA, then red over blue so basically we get 1.9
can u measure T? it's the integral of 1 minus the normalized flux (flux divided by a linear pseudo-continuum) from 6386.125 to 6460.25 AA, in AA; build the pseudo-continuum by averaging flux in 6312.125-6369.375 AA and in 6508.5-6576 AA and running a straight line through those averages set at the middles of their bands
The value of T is 2.4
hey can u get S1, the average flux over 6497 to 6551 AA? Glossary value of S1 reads 50.3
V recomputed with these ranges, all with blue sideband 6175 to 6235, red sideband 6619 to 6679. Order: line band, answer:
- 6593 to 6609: -0.18 mag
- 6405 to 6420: -0.23 mag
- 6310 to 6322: -0.20 mag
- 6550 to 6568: -0.24 mag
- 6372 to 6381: -0.09 mag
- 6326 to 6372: -0.22 mag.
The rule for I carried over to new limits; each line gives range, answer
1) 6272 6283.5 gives 28.8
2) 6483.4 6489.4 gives 46.2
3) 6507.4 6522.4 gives 49.6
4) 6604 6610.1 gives 48.4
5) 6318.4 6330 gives 36.9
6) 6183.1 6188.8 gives 26.7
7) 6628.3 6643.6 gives 45.2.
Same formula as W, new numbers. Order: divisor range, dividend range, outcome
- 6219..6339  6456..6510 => 1.65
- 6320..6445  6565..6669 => 1.28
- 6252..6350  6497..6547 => 1.63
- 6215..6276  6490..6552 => 2.17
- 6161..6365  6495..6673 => 1.76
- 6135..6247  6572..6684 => 1.89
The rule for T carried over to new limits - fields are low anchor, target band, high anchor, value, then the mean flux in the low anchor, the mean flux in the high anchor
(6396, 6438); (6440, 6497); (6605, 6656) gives -3.34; 41.7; 45.6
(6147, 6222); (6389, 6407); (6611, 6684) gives -1.98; 27.4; 43.7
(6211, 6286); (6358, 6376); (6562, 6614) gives -1.76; 25.5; 48.8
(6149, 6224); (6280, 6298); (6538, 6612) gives 1.22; 27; 49.4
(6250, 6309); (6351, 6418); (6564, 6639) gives -4.03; 29.6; 47.8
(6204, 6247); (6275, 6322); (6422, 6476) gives -3.12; 24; 44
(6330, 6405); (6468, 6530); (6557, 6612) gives -4.73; 37.3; 48.9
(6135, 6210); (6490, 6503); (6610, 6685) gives -1.61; 29.7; 43.7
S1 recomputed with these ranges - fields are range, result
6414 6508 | 44.5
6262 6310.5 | 30.7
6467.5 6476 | 47.2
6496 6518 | 47.9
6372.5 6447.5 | 39.7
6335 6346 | 39.7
